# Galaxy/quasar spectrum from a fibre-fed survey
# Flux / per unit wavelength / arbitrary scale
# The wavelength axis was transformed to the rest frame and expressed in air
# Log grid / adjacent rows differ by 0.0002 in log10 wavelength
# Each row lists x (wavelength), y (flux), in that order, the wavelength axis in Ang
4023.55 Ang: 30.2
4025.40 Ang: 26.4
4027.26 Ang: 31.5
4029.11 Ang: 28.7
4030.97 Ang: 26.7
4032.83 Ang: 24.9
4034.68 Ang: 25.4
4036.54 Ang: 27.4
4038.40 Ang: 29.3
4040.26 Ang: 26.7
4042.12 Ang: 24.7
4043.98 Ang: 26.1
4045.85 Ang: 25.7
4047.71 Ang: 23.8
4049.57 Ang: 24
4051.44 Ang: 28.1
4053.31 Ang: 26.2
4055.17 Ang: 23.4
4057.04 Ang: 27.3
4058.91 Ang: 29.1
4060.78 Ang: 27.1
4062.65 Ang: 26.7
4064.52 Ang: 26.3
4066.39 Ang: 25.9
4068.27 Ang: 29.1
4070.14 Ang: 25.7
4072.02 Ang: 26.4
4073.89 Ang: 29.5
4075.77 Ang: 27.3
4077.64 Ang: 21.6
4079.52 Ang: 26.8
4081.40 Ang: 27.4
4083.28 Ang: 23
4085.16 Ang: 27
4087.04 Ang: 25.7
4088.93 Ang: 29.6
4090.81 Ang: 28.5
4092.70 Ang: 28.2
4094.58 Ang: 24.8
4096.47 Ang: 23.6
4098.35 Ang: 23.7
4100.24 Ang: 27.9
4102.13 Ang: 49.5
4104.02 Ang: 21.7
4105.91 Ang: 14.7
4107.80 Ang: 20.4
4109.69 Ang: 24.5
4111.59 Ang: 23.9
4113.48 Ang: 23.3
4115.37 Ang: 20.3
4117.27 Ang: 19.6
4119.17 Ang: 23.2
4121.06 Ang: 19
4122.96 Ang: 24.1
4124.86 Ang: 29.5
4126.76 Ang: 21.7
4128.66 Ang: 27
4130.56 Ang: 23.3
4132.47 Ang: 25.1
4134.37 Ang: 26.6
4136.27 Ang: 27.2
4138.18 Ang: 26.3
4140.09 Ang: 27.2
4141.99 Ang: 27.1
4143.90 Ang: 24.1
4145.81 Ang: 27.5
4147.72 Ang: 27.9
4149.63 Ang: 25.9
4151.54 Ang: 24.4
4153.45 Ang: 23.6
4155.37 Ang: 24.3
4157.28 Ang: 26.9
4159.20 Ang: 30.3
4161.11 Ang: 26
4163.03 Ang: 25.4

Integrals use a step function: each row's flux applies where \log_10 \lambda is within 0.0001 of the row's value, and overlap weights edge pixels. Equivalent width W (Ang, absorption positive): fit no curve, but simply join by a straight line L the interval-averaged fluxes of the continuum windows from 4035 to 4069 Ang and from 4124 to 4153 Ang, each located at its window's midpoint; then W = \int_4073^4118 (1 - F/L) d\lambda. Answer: 1.2 Ang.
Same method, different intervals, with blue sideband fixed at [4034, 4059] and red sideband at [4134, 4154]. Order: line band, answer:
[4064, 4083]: -0.2 Ang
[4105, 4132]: 3.8 Ang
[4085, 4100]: -0.1 Ang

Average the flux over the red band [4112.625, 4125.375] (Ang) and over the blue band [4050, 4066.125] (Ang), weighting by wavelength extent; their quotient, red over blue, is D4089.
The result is 0.84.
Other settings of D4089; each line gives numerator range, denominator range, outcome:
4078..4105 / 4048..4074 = 1.03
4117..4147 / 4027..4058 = 0.95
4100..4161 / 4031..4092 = 0.95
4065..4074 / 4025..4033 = 0.97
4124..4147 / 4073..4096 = 0.98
